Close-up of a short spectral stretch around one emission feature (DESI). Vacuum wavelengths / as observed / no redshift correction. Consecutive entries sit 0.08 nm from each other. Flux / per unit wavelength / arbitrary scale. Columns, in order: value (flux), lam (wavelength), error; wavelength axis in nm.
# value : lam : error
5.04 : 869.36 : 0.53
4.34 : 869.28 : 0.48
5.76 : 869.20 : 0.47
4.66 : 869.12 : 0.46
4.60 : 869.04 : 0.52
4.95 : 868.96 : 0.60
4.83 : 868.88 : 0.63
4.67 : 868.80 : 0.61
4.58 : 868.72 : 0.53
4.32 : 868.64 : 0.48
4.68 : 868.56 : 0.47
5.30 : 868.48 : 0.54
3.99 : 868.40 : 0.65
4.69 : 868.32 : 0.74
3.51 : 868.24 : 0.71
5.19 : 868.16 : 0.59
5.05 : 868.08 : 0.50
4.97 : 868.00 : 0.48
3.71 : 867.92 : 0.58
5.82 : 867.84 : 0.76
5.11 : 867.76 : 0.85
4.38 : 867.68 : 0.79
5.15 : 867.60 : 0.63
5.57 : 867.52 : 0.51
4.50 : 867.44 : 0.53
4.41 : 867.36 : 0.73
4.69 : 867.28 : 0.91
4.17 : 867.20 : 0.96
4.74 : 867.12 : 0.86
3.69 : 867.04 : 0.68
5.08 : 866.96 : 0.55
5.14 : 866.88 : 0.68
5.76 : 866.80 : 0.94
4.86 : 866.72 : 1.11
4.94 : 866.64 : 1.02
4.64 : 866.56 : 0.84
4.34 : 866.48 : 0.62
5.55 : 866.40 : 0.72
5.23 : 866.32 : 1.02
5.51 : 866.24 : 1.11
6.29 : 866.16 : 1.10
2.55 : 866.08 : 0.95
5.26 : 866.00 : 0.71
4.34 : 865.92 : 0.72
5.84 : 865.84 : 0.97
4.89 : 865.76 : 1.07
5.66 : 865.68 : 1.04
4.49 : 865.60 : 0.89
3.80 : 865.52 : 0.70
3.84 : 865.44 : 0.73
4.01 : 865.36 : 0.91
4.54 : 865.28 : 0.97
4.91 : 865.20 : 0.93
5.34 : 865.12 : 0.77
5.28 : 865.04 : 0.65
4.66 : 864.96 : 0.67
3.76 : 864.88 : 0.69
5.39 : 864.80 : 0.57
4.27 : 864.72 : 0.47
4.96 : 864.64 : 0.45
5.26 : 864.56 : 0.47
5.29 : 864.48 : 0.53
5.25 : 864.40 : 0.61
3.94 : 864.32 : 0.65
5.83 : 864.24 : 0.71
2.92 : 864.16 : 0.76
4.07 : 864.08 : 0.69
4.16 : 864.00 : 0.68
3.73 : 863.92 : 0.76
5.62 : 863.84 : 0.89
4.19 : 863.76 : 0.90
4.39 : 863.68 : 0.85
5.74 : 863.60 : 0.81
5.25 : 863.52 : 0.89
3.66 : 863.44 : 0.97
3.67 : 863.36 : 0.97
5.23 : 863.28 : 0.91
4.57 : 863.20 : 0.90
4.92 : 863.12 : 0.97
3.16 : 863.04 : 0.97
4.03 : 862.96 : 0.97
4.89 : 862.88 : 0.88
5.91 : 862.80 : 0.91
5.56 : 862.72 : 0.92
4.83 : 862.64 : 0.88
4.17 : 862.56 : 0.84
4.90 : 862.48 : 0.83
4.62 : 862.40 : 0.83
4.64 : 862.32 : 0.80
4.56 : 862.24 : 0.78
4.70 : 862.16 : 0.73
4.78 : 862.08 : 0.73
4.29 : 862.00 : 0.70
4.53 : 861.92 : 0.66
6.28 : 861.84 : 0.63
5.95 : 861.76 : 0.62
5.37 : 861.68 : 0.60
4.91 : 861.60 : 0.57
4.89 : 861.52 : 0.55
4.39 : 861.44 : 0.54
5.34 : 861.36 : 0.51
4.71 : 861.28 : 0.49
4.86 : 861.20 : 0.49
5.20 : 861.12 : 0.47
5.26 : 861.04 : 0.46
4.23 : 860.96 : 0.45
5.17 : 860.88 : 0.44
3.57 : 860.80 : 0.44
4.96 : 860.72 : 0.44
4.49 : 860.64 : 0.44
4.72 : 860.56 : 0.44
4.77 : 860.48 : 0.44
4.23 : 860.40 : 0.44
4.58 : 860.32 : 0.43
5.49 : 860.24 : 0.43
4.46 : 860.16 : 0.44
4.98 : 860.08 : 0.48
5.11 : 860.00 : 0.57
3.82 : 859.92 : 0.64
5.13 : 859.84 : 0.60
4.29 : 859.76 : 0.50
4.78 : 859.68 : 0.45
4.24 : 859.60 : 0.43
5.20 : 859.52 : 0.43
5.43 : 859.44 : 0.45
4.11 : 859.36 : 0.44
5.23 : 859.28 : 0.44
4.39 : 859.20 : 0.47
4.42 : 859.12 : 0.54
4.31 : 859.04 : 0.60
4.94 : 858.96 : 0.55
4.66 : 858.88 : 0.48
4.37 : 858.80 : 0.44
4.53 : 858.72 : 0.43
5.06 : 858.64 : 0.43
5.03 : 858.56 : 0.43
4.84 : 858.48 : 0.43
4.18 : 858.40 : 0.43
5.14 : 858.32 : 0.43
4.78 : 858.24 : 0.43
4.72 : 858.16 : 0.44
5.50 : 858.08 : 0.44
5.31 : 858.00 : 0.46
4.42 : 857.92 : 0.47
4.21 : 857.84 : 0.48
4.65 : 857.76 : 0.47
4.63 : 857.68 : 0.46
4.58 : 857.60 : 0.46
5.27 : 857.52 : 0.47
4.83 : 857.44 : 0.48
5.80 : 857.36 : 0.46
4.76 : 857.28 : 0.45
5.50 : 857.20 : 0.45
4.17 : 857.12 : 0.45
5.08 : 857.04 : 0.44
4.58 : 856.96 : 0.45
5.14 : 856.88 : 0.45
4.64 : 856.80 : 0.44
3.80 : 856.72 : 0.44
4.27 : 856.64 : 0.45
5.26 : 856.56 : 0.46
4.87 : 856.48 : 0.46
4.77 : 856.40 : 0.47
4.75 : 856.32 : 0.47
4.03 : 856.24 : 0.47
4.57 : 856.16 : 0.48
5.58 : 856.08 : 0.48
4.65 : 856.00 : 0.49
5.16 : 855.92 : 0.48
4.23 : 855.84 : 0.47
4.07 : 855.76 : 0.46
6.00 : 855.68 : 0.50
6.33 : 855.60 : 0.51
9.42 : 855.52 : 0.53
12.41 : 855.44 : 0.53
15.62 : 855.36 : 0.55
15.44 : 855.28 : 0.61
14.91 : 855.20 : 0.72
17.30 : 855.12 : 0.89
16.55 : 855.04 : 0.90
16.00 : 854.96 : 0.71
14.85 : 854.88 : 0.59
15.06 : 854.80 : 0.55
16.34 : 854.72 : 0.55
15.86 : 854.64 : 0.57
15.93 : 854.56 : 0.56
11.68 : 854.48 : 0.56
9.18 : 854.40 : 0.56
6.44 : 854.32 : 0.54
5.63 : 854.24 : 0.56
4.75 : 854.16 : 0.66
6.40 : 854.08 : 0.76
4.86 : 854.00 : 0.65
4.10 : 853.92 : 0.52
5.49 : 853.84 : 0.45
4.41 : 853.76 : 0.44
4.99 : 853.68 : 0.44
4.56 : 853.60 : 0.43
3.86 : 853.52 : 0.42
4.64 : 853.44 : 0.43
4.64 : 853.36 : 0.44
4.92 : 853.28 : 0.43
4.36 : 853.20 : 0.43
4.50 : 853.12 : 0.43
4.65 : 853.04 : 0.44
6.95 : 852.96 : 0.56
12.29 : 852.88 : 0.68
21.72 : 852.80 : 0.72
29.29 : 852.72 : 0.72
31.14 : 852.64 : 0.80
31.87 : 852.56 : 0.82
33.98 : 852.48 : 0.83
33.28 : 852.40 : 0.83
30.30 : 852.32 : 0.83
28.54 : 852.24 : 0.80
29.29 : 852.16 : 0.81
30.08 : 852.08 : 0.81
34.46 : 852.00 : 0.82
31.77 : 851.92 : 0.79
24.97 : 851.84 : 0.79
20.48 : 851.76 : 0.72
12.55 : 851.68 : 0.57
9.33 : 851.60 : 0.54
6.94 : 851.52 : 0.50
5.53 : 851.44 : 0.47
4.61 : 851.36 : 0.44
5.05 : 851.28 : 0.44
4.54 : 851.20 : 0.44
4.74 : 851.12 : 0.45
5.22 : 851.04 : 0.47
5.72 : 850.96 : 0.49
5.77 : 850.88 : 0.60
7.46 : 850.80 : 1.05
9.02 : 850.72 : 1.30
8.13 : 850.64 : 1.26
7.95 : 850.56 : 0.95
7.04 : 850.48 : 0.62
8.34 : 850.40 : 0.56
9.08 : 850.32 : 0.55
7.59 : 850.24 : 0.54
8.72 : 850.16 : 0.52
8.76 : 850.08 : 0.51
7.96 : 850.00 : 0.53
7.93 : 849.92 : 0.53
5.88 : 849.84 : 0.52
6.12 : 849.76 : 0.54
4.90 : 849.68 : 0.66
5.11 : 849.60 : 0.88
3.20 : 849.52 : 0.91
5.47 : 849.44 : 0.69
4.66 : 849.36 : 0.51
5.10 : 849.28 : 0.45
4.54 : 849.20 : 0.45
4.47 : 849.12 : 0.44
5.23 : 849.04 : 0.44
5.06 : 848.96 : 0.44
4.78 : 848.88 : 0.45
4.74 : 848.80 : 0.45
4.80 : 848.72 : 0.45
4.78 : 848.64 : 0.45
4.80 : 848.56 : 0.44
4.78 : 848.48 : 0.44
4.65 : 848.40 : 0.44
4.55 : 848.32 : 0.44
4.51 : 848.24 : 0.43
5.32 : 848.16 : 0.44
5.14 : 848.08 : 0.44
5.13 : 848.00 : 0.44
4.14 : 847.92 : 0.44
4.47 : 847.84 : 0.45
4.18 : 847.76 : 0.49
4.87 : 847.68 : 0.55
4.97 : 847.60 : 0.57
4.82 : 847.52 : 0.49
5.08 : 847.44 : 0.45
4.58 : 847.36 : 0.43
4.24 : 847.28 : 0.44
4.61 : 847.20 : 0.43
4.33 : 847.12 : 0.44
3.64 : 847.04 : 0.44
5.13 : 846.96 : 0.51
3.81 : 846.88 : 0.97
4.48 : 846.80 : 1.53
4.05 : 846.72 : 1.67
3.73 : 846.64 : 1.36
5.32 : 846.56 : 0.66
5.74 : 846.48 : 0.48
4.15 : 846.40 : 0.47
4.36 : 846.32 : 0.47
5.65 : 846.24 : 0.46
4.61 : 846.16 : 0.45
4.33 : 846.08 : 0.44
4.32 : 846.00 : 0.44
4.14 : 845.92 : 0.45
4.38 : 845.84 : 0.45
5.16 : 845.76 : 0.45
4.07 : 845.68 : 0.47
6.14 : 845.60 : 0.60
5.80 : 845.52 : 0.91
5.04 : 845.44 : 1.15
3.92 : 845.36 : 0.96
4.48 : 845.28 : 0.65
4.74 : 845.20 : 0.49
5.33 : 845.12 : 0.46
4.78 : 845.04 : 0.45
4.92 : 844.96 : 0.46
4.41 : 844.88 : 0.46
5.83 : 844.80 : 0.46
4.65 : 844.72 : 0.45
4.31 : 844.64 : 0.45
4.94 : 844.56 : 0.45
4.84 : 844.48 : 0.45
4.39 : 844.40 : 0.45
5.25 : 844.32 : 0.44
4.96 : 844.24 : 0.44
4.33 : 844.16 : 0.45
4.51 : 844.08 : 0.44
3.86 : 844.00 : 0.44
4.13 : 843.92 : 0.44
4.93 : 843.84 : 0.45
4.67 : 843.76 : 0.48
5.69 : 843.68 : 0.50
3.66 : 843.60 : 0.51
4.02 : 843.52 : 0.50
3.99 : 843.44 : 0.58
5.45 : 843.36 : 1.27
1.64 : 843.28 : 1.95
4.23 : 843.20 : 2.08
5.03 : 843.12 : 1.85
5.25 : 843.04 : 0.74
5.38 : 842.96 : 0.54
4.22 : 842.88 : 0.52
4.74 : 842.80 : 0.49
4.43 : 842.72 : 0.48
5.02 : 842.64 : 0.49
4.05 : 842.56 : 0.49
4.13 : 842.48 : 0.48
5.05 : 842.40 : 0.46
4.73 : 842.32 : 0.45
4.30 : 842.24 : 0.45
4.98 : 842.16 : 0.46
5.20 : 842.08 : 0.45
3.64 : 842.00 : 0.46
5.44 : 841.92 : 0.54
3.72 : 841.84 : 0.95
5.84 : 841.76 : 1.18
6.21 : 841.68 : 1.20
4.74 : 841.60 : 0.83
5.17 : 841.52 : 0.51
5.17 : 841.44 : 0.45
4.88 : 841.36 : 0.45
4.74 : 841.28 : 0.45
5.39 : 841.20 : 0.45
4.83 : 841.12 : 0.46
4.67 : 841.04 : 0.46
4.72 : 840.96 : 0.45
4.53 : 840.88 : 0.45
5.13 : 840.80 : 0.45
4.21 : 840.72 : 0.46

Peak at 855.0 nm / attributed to [N II]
